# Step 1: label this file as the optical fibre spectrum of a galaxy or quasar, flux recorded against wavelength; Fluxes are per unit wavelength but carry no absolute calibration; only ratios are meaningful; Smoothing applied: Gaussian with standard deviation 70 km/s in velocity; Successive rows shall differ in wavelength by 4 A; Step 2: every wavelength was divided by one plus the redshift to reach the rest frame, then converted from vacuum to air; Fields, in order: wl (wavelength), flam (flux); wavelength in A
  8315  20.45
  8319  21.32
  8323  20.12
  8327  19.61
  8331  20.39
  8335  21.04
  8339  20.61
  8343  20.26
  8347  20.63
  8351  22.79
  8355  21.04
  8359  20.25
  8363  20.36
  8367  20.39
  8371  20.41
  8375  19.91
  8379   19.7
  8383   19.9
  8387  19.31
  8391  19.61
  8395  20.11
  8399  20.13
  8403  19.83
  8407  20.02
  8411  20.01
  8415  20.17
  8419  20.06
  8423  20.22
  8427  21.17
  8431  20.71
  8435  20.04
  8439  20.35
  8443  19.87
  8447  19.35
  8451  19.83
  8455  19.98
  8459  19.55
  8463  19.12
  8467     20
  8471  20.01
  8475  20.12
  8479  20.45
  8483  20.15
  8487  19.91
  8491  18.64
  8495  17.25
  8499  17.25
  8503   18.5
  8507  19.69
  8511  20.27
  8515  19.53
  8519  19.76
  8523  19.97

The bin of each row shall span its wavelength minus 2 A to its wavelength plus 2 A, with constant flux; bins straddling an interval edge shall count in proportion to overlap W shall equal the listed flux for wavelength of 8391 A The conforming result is 19.61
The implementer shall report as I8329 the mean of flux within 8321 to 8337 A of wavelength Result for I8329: 20.3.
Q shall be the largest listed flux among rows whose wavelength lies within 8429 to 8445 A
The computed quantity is 20.71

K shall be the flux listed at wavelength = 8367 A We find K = 20.39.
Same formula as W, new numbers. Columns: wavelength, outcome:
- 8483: 20.15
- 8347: 20.63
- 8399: 20.13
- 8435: 20.04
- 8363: 20.36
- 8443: 19.87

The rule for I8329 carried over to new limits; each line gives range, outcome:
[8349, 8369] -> 21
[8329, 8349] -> 20.6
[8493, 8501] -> 17.2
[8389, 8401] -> 19.9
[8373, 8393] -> 19.7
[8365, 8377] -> 20.2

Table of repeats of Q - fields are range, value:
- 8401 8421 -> 20.17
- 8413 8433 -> 21.17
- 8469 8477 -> 20.12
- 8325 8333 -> 20.39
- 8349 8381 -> 22.79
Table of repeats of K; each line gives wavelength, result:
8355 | 21.04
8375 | 19.91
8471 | 20.01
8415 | 20.17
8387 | 19.31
